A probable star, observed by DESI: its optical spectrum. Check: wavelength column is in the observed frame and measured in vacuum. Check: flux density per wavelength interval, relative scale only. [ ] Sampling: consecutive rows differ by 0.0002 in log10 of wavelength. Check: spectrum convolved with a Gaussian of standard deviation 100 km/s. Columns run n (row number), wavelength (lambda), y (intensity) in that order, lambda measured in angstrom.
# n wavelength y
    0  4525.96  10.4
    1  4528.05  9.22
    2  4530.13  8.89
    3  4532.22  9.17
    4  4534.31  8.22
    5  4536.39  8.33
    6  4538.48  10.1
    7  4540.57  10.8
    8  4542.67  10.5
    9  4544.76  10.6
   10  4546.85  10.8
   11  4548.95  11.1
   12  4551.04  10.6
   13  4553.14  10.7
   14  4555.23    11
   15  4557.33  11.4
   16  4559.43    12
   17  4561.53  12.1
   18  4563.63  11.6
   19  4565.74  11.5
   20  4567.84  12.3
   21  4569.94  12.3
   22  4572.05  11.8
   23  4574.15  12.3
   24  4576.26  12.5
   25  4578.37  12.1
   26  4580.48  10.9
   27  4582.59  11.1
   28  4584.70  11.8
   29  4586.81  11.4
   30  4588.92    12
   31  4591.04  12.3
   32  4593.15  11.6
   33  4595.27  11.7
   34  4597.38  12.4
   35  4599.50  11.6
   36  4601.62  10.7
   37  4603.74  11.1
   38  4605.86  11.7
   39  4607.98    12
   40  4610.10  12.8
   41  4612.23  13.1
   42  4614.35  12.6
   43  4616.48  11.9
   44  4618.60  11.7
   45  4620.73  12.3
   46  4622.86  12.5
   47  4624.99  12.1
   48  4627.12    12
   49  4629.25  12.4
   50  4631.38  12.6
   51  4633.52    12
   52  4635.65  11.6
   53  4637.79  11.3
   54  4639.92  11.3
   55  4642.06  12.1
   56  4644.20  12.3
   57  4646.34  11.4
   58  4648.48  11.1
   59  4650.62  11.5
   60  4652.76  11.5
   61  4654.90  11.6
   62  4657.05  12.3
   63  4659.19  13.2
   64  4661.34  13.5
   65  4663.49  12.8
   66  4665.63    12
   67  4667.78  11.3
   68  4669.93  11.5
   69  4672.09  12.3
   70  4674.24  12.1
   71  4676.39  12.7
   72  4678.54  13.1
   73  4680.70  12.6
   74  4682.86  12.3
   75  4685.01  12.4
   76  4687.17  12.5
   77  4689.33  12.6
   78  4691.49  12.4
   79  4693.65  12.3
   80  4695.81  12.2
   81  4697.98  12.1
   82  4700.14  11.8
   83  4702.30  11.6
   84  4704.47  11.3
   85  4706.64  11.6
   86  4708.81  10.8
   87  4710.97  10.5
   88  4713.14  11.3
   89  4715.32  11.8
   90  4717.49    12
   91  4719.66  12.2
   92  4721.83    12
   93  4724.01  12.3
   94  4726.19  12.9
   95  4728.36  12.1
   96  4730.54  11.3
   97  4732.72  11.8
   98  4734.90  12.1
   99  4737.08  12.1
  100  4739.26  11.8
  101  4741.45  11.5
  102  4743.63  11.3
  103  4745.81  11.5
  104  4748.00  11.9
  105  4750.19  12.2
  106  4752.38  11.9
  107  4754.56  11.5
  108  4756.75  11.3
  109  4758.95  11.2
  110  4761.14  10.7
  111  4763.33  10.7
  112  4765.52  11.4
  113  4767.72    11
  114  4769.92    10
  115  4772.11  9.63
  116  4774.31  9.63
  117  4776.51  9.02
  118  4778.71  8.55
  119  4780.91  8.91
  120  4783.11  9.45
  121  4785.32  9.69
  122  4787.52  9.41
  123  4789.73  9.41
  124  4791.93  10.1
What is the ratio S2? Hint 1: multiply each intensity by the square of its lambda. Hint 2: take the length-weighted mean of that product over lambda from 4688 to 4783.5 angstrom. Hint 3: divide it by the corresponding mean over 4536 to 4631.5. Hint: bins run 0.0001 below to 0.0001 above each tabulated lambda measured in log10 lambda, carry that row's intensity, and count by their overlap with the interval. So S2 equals 1.04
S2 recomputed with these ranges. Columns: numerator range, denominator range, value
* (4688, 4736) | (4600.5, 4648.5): 1.03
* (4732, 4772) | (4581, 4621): 1.02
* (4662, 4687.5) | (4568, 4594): 1.08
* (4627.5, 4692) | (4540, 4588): 1.10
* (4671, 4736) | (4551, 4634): 1.06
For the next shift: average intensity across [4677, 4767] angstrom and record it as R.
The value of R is 11.8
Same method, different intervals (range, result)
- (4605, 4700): 12.2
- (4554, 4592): 11.8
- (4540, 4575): 11.4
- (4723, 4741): 12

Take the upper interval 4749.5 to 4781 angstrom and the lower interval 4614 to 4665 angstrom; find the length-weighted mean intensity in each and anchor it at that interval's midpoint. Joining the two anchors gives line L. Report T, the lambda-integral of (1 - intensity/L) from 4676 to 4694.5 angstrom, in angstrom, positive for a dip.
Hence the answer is -1.7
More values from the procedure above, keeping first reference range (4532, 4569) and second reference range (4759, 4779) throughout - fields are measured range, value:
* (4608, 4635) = -4.4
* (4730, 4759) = -4.1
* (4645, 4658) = -1.3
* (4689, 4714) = -3.2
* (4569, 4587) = -1.9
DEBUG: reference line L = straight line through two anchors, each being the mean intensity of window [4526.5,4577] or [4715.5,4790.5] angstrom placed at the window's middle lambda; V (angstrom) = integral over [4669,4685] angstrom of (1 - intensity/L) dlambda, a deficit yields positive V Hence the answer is -2.1 angstrom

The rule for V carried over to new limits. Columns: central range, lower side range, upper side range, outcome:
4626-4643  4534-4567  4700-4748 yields -1.0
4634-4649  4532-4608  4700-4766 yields -0.3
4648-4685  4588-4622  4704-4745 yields -1.2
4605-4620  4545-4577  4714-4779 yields -1.0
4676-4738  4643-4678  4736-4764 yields -1.2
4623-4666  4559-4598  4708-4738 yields -0.7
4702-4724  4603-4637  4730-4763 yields 0.4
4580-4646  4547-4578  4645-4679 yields -0.1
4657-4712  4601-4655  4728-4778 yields -2.7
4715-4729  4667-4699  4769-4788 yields -1.4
